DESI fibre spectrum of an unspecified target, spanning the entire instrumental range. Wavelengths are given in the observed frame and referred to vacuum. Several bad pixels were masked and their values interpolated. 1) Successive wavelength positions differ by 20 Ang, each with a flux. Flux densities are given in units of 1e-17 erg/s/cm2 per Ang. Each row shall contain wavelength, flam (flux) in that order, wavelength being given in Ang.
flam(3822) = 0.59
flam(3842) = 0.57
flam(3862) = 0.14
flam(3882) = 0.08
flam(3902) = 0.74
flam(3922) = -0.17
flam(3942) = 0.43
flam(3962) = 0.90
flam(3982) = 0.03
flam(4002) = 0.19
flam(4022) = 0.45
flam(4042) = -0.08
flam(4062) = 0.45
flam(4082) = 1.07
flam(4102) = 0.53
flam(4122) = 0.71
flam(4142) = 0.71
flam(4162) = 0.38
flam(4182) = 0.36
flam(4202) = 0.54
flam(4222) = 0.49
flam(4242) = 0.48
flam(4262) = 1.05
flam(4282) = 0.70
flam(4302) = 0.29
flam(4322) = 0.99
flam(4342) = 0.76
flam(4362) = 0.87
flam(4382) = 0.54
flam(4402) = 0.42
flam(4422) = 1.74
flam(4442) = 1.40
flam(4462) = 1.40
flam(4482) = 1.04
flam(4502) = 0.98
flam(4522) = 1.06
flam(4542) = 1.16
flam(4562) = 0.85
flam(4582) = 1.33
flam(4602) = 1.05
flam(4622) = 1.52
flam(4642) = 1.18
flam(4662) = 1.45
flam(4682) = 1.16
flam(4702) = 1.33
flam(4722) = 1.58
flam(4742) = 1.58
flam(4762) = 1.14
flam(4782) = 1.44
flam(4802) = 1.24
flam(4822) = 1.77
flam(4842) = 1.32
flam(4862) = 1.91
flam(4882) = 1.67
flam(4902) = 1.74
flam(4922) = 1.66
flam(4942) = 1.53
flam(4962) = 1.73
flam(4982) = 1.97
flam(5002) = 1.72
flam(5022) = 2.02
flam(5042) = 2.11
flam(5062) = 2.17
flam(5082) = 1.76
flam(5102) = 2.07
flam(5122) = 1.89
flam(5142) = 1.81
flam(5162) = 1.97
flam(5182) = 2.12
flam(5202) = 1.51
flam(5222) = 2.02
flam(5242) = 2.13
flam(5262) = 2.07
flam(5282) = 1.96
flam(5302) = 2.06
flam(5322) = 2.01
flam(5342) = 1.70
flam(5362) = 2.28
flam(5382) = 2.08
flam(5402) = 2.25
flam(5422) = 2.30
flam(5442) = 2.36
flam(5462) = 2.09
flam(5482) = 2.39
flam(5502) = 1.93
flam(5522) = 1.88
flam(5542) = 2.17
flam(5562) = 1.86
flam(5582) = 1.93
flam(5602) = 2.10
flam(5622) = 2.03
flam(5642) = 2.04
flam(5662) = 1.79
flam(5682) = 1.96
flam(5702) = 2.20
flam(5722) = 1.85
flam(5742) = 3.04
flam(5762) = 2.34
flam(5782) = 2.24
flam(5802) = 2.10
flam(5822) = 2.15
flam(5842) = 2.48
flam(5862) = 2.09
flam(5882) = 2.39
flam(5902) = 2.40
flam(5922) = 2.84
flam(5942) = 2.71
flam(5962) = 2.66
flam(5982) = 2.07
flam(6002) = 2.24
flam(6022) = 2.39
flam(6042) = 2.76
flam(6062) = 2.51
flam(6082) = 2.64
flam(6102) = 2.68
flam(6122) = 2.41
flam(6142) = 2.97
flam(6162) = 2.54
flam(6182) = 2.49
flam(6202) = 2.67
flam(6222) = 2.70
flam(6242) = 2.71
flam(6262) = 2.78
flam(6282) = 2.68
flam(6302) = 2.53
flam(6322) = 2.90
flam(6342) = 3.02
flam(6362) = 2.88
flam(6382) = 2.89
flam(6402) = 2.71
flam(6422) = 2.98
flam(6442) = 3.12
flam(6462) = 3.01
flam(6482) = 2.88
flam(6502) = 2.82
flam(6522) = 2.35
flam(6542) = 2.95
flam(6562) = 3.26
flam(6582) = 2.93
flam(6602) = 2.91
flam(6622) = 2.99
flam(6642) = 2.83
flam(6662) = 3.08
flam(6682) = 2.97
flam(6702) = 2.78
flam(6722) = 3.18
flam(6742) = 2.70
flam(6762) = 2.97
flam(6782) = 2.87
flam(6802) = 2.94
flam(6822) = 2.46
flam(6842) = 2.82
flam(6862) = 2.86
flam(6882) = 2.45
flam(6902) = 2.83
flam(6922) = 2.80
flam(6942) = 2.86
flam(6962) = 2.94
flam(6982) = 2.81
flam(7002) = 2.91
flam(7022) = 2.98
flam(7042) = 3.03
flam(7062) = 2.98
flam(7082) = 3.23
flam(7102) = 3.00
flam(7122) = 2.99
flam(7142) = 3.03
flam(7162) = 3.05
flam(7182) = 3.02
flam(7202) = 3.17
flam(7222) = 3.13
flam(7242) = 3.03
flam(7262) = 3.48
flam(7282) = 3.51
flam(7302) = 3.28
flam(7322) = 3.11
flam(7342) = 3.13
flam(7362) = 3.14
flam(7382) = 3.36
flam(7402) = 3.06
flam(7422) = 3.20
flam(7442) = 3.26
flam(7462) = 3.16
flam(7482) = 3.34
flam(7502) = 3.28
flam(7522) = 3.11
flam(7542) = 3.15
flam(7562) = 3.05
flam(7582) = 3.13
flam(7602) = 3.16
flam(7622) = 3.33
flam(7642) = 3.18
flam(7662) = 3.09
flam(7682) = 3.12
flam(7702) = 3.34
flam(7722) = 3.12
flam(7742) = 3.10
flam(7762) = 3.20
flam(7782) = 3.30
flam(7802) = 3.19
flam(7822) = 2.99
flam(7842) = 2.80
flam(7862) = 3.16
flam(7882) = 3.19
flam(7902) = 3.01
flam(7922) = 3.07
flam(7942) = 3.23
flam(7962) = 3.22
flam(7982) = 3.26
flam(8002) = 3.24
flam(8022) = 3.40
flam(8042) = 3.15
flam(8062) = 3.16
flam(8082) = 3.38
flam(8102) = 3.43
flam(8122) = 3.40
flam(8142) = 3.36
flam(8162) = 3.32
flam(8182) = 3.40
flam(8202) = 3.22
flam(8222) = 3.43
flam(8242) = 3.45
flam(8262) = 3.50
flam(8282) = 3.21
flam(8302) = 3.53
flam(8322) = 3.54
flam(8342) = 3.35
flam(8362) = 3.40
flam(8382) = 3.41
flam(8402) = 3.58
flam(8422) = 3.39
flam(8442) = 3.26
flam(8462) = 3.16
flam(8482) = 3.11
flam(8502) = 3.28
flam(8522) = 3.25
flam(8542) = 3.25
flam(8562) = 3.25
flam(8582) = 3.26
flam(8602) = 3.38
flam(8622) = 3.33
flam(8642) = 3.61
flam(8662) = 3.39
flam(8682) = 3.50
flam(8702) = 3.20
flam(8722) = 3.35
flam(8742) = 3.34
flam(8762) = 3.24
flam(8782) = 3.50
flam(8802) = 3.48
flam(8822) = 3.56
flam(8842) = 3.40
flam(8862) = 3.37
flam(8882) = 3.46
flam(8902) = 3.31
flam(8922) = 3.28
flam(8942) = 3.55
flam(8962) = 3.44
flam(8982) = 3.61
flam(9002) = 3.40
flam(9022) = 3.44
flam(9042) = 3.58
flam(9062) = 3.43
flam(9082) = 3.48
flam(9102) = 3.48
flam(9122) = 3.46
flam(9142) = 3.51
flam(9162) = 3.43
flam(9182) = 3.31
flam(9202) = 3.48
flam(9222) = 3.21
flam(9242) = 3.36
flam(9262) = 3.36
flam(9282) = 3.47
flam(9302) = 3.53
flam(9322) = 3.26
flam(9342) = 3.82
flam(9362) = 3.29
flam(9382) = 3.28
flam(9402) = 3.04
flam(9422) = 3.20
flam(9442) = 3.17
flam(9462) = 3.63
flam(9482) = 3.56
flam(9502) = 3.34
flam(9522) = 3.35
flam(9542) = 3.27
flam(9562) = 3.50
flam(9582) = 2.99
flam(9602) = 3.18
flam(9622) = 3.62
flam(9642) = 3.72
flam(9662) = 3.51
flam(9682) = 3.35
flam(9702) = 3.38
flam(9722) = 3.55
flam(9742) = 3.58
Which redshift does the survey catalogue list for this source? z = 0.11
